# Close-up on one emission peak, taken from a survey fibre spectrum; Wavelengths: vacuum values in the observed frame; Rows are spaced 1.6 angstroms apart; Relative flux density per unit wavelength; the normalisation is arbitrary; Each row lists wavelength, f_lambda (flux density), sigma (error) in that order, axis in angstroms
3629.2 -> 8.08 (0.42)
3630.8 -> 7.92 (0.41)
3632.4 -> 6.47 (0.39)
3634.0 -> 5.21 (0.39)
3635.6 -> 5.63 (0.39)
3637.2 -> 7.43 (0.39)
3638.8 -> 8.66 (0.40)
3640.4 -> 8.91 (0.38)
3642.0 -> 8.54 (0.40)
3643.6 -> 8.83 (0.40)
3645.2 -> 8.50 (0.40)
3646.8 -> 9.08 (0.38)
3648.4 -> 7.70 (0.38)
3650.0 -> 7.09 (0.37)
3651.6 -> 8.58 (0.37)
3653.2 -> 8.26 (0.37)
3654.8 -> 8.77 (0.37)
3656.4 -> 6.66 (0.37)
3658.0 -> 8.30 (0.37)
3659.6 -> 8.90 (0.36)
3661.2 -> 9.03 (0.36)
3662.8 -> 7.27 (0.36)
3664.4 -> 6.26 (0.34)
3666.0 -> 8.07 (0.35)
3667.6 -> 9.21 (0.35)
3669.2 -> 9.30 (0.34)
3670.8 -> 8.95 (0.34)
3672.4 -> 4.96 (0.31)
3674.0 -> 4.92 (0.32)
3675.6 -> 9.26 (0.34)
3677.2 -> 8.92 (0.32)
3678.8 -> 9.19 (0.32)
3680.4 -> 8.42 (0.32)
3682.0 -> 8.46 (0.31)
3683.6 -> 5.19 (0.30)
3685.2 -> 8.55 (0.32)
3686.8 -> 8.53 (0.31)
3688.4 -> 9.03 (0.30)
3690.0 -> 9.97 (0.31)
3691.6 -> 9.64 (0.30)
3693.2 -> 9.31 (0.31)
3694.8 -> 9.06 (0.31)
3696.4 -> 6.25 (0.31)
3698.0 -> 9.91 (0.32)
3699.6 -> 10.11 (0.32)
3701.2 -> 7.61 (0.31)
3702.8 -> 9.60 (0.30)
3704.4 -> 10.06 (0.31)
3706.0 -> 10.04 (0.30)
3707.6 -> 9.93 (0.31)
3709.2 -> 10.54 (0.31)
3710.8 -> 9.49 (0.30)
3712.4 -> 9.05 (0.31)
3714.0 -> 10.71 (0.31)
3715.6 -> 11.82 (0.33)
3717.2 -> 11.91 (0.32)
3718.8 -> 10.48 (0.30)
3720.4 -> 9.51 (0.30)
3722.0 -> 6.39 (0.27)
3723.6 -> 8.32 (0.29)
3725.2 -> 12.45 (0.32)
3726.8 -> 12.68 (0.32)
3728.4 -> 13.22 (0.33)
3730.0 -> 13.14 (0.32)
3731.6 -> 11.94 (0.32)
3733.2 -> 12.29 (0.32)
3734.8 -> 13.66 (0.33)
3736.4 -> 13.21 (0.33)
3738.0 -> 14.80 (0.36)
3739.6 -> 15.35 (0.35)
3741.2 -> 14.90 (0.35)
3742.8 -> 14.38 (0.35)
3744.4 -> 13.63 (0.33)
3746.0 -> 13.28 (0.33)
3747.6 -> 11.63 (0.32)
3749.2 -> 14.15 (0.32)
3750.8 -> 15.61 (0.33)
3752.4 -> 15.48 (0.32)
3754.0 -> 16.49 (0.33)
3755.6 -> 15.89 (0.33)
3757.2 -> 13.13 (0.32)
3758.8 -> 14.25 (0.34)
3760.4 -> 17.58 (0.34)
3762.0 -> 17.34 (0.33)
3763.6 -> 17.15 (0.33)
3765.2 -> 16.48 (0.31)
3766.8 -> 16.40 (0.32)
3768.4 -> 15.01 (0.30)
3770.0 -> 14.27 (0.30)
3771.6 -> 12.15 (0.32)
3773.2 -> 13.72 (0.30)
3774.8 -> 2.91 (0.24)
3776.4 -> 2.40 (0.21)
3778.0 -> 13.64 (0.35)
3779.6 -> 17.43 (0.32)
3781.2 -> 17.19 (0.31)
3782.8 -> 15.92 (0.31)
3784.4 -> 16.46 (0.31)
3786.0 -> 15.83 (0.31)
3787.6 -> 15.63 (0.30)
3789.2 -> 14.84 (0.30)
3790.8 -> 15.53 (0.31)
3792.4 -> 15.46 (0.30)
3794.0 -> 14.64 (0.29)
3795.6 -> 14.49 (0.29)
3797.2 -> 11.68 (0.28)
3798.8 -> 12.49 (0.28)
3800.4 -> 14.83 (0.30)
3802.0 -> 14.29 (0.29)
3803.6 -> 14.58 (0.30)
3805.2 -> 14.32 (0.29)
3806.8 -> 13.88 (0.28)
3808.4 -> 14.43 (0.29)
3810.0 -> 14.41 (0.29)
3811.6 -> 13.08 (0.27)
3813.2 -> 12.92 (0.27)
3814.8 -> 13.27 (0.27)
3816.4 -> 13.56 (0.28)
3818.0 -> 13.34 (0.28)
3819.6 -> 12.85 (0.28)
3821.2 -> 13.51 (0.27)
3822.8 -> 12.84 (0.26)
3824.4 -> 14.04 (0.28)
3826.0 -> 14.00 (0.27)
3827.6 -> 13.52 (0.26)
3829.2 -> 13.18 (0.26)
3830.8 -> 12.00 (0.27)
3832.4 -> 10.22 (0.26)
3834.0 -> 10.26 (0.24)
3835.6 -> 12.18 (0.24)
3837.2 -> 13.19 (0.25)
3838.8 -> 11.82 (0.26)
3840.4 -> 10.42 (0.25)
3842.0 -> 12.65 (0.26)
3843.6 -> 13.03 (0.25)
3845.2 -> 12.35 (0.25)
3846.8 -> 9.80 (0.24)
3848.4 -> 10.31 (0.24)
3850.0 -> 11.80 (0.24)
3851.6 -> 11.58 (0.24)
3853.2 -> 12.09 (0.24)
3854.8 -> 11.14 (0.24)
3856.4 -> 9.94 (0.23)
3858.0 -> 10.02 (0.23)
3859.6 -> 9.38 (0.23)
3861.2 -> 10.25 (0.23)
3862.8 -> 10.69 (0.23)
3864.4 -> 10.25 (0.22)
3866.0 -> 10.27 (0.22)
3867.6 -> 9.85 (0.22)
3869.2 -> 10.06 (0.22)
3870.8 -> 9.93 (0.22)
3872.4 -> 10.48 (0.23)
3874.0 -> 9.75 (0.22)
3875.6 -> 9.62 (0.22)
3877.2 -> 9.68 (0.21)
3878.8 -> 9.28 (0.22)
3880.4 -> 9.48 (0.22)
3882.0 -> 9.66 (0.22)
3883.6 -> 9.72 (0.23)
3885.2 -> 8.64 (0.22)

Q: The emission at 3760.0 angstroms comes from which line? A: Lyman alpha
